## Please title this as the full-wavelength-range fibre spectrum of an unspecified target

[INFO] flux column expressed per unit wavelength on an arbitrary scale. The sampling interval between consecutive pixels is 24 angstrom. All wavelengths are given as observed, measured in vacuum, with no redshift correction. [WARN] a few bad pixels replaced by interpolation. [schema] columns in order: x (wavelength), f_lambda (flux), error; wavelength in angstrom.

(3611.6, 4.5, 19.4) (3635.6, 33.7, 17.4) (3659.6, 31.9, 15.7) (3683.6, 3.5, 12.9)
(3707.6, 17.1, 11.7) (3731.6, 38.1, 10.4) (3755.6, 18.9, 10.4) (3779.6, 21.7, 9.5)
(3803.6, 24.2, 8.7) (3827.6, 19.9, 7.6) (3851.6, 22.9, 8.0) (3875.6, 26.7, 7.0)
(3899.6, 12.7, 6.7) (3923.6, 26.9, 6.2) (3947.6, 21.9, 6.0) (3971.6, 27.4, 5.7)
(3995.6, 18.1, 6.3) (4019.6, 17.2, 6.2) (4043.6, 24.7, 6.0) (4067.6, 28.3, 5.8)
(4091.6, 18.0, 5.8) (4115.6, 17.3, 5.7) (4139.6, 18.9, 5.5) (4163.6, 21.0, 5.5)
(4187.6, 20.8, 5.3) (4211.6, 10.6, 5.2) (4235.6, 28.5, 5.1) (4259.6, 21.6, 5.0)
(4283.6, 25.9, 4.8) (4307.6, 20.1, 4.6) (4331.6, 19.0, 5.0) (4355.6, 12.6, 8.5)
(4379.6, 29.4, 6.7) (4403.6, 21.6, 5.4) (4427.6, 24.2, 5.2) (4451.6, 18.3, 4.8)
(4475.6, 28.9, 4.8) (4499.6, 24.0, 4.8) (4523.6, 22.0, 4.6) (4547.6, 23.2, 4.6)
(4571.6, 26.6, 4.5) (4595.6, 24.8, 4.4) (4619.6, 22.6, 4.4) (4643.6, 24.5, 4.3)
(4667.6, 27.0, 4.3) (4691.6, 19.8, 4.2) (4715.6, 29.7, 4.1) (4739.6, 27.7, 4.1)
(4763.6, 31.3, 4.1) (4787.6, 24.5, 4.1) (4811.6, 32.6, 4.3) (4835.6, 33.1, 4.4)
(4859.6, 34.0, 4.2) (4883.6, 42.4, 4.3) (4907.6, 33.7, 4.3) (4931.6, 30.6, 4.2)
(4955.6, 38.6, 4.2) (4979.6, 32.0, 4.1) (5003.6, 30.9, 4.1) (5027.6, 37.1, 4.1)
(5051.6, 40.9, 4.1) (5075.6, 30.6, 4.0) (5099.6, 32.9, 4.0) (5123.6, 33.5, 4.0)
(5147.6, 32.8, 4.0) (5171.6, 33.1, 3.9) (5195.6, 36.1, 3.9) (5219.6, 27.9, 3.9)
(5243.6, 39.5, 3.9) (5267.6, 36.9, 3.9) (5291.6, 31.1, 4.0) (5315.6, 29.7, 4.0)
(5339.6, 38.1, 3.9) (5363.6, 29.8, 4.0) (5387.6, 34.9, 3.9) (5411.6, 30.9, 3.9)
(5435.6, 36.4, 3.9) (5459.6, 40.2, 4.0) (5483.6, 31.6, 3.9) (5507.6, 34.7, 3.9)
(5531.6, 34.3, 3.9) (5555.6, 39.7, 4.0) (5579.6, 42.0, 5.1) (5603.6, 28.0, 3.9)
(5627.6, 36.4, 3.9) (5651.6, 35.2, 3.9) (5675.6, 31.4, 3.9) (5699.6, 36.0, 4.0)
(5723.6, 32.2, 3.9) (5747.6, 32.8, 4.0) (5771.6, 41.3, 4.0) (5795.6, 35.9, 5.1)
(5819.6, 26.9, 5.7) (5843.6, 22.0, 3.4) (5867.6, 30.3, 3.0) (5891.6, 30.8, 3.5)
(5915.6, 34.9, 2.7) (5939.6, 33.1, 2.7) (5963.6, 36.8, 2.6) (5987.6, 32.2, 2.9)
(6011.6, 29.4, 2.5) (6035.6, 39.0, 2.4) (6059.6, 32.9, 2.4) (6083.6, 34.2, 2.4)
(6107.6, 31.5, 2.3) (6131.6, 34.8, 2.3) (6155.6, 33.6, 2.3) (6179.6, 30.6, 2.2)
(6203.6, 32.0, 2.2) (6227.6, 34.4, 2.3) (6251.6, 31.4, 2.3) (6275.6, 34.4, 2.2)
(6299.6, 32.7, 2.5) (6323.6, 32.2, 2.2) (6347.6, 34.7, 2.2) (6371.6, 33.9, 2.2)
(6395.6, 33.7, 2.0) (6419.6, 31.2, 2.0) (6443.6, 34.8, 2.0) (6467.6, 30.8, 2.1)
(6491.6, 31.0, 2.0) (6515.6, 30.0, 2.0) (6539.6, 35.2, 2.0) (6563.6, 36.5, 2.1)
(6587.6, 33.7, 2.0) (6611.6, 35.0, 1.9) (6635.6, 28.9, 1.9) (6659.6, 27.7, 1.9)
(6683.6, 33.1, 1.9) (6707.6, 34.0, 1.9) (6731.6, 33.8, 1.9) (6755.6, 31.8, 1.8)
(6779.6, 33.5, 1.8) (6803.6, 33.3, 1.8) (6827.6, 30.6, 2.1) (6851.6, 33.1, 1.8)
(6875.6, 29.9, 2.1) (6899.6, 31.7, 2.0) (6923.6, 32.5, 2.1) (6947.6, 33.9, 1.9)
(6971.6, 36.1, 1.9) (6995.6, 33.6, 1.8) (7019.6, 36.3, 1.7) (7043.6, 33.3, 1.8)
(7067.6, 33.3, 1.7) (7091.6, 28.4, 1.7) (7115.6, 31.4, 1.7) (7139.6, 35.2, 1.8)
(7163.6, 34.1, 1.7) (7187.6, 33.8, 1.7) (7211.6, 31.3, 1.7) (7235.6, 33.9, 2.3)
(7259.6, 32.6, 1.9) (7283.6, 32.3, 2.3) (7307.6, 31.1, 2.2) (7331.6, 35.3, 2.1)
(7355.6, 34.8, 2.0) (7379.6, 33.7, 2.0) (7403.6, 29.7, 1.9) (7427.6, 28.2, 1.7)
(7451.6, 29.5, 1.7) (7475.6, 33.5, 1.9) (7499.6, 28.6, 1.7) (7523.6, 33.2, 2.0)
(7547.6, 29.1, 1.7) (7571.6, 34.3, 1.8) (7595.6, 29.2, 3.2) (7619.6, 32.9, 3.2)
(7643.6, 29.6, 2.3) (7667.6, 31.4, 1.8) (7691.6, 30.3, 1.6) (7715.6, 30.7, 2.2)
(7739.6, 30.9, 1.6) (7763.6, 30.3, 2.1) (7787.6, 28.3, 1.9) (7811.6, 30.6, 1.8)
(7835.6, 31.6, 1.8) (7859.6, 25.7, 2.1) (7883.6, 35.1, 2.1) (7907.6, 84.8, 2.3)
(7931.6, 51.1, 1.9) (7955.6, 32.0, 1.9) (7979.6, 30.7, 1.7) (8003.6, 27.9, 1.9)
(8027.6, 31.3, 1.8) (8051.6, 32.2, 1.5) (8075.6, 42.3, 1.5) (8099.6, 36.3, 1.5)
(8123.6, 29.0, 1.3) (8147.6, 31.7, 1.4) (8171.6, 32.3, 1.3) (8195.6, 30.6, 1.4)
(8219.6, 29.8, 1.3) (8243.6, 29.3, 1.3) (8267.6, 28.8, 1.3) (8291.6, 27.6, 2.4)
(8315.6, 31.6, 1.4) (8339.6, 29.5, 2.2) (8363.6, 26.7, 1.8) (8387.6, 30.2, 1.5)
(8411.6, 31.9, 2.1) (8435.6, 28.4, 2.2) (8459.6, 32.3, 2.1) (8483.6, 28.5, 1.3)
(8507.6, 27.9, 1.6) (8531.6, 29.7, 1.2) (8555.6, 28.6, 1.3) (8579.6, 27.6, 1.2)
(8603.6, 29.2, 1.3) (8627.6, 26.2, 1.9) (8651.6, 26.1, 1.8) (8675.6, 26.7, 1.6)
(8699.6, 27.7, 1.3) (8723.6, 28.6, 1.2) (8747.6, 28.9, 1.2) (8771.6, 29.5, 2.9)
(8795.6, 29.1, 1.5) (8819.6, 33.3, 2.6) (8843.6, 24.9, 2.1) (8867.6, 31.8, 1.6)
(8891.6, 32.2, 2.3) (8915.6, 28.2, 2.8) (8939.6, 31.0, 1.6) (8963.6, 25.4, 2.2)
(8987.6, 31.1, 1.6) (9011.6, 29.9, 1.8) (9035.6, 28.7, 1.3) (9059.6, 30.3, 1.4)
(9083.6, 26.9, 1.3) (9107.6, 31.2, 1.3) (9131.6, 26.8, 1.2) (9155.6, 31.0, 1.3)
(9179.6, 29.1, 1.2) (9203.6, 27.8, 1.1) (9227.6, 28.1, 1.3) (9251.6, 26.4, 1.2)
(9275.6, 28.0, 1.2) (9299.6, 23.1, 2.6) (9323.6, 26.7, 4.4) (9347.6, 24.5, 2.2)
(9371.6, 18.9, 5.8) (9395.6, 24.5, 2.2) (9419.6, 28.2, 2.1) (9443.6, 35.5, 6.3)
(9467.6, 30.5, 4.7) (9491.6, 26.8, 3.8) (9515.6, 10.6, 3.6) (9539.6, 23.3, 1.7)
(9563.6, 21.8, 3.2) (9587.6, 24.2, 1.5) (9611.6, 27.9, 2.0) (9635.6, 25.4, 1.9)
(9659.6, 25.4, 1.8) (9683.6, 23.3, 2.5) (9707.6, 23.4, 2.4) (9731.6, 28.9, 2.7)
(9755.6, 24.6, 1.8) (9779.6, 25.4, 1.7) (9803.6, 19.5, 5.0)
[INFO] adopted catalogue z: 0.203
